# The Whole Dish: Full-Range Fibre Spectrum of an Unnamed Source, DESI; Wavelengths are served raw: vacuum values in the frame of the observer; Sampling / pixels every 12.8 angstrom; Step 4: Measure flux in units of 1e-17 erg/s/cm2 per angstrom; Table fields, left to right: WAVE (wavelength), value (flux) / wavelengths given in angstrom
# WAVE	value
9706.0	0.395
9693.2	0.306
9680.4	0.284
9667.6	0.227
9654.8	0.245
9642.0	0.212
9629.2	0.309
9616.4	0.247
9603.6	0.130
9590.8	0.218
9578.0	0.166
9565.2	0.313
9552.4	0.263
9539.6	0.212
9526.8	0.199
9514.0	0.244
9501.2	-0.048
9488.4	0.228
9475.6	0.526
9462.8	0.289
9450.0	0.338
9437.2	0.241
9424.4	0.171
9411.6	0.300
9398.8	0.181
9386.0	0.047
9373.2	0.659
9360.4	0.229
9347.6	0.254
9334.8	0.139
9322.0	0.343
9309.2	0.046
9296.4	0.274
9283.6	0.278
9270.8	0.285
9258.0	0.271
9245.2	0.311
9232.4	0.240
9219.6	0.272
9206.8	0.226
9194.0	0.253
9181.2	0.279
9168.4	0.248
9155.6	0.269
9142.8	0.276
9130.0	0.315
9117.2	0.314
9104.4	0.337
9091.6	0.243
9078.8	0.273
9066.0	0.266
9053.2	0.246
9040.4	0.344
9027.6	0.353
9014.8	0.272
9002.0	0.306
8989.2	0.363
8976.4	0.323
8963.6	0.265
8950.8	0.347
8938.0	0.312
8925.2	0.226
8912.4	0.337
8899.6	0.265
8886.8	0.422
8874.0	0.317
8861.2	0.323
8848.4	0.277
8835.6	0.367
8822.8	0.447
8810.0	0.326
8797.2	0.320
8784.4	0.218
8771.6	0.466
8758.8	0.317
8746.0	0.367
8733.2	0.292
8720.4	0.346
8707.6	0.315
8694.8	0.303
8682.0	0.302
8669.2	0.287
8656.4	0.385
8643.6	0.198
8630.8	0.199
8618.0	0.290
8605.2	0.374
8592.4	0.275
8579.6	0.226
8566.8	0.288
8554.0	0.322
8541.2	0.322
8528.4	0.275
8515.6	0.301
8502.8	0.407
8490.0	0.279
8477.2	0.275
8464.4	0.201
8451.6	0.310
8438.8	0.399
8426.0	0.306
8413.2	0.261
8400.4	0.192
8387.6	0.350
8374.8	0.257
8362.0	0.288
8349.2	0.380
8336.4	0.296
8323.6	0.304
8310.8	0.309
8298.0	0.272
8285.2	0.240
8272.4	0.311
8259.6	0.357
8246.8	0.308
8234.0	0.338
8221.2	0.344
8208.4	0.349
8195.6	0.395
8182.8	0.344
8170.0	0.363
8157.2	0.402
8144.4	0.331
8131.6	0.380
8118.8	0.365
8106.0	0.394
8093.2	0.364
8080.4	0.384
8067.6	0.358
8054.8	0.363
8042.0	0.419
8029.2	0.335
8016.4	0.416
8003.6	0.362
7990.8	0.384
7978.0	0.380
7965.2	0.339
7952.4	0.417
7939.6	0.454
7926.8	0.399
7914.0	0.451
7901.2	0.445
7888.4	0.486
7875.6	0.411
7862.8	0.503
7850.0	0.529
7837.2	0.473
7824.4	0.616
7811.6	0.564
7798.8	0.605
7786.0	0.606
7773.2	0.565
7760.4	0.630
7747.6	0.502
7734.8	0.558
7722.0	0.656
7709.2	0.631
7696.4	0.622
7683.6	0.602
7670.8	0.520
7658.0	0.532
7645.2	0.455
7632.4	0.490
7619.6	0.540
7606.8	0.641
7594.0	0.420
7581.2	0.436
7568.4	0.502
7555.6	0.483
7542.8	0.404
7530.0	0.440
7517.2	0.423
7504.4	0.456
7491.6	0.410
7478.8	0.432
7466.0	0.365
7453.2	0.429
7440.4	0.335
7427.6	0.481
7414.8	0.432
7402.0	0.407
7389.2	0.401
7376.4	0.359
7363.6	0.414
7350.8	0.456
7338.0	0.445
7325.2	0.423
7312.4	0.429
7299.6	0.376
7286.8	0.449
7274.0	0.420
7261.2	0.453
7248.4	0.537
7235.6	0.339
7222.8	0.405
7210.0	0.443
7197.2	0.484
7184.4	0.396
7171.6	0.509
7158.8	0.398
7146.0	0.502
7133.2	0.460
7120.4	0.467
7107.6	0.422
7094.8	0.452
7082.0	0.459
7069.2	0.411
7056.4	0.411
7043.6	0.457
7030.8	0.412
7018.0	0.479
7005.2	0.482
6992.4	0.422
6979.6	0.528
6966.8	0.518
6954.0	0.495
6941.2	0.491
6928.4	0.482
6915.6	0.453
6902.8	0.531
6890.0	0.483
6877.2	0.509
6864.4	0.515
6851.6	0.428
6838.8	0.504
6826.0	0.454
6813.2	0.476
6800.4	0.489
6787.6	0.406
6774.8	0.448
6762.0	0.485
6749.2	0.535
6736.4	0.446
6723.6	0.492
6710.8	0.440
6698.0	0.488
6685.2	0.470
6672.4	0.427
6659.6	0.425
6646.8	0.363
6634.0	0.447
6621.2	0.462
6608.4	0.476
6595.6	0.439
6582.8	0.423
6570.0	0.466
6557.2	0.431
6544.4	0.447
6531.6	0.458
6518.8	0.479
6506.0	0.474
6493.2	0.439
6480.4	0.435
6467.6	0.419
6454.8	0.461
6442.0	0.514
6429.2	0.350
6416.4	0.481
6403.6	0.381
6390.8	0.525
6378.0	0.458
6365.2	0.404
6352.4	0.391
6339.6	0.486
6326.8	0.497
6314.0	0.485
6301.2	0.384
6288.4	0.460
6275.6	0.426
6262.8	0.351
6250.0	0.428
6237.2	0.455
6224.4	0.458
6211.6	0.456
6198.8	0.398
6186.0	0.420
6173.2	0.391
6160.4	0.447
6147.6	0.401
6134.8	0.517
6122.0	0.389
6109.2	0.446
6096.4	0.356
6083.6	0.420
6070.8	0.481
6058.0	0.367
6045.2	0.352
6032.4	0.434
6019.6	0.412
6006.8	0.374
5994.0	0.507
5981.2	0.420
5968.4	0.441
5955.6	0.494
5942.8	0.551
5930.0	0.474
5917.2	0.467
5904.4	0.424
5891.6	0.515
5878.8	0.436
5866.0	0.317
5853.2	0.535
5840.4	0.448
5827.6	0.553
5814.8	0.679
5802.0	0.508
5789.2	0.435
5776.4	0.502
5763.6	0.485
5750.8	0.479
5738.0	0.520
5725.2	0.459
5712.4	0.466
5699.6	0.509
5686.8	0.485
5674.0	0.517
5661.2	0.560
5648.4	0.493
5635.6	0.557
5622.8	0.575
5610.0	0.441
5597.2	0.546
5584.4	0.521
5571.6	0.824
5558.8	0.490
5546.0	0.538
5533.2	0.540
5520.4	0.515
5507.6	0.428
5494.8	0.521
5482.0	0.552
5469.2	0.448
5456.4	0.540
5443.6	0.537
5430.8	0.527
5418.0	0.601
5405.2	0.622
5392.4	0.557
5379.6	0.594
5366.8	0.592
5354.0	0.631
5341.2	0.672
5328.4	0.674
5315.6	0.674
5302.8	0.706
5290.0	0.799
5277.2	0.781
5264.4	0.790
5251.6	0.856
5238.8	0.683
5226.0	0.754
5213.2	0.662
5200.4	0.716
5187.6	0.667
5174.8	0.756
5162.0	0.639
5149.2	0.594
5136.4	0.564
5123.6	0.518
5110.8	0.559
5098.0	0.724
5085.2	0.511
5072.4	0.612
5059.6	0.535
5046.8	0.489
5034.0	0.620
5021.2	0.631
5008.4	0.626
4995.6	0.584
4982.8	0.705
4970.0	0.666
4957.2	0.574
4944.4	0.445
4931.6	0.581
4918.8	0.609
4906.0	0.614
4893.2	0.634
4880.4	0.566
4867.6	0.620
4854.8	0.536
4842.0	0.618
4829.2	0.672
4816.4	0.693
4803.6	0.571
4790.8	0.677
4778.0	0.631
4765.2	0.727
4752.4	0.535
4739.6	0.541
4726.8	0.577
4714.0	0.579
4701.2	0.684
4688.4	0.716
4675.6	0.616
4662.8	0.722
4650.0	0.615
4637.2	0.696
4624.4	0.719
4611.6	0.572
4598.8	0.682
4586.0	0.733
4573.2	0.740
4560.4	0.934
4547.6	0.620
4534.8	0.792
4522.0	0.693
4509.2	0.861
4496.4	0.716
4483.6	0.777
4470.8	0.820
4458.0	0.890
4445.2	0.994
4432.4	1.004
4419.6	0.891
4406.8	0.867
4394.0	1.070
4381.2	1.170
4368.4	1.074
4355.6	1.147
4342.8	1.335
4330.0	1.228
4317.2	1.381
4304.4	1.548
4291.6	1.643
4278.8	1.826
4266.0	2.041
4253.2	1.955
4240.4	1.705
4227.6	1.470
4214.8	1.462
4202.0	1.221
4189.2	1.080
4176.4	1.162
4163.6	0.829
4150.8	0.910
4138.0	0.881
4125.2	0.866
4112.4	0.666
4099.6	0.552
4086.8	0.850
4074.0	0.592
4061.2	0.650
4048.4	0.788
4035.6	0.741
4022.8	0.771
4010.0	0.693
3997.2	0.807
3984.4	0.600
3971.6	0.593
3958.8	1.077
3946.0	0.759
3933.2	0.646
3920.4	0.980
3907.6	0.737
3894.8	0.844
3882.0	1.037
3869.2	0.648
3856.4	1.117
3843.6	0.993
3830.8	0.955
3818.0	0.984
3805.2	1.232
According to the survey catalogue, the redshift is 1.76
